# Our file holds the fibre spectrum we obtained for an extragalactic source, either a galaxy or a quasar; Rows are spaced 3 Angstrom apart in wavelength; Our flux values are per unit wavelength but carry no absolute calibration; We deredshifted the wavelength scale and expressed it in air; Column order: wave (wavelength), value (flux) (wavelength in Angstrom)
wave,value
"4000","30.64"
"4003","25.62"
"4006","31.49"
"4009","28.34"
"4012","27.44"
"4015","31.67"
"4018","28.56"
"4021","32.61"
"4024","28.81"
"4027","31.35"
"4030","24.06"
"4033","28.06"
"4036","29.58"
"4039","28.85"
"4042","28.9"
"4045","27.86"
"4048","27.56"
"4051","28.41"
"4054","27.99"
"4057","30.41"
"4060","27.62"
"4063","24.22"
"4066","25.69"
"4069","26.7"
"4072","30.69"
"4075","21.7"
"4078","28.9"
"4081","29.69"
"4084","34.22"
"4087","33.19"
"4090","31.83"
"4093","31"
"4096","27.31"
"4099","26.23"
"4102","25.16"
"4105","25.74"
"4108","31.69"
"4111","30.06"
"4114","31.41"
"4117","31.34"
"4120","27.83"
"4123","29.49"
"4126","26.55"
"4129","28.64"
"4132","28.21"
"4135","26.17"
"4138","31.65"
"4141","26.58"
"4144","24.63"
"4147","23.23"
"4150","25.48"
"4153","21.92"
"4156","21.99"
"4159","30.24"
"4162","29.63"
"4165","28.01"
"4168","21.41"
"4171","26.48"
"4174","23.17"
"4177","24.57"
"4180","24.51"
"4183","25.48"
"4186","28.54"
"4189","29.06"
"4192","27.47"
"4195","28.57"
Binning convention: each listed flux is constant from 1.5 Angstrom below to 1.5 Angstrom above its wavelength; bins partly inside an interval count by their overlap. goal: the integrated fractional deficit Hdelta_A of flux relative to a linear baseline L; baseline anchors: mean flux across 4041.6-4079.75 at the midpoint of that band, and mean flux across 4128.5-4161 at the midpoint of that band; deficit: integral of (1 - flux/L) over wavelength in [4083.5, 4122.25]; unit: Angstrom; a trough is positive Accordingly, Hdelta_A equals -4.1 Angstrom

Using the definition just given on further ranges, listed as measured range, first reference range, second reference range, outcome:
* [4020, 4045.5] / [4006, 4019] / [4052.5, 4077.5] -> -0.41 Angstrom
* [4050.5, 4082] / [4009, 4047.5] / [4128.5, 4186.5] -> 0.73 Angstrom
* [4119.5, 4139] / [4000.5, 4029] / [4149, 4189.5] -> -1.21 Angstrom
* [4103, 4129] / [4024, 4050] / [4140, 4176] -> -2.84 Angstrom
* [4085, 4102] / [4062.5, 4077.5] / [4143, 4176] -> -2.48 Angstrom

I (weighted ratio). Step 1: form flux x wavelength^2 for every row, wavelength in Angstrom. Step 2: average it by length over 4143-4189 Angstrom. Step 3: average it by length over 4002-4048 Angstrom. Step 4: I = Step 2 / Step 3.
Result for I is 0.94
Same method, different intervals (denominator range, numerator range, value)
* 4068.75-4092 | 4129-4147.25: 0.94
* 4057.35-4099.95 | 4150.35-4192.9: 0.95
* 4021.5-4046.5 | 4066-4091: 1.05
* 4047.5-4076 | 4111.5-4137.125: 1.09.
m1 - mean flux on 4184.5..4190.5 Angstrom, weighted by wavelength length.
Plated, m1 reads 28.8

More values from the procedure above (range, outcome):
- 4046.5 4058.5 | 28.6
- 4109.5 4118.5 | 30.9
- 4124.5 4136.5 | 27.4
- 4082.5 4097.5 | 31.5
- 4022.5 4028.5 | 30.1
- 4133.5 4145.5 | 27.3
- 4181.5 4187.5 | 27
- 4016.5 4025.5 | 30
